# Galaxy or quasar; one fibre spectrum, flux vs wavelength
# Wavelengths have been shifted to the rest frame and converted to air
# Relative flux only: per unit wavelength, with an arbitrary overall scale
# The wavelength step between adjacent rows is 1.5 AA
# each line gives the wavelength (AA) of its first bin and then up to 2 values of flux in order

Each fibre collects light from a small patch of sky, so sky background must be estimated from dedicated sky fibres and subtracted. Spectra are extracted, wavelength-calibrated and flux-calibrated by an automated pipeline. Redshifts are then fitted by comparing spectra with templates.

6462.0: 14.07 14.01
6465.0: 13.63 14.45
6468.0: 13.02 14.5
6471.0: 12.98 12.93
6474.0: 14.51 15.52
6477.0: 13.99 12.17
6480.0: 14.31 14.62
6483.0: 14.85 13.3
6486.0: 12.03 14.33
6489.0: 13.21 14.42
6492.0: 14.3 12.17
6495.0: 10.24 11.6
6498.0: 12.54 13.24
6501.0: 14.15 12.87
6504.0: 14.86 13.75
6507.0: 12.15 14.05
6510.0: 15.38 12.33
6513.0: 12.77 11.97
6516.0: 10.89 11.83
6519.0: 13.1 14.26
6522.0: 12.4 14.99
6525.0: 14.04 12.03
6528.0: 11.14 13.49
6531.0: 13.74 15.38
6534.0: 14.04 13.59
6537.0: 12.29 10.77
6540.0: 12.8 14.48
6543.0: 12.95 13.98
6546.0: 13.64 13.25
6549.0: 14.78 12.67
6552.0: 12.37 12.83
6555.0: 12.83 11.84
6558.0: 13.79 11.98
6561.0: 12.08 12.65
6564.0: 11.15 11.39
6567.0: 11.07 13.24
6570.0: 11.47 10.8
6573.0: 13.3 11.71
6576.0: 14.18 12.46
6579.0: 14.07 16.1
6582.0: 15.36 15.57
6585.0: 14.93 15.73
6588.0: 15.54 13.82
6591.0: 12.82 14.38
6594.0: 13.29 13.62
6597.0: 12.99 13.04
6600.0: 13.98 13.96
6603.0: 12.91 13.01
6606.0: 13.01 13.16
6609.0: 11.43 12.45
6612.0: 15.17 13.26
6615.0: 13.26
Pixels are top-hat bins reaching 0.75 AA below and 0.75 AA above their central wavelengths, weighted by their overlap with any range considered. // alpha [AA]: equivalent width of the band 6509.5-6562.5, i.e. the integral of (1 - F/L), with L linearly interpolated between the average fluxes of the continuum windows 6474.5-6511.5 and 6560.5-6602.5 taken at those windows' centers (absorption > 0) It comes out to 1.6 AA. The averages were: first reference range 13.5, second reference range 13.4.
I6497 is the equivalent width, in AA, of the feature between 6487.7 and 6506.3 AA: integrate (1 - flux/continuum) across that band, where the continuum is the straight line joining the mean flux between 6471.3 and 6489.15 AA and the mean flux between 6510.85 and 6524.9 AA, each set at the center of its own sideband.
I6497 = 0.3 AA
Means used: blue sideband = 13.8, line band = 13.1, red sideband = 12.8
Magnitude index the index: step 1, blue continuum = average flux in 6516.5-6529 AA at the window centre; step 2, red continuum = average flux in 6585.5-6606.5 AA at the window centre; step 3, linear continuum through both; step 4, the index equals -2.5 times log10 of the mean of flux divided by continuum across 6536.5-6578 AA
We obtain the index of 0.060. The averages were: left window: 12.9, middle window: 12.6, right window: 13.7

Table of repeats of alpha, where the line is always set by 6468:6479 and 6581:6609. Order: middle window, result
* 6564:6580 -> 1.7 AA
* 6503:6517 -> 0.7 AA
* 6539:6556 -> 0.7 AA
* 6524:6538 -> 0.6 AA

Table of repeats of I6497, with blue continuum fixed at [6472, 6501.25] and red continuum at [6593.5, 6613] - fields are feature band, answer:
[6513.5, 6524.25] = 0.5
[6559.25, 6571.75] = 1.4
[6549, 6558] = 0.3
